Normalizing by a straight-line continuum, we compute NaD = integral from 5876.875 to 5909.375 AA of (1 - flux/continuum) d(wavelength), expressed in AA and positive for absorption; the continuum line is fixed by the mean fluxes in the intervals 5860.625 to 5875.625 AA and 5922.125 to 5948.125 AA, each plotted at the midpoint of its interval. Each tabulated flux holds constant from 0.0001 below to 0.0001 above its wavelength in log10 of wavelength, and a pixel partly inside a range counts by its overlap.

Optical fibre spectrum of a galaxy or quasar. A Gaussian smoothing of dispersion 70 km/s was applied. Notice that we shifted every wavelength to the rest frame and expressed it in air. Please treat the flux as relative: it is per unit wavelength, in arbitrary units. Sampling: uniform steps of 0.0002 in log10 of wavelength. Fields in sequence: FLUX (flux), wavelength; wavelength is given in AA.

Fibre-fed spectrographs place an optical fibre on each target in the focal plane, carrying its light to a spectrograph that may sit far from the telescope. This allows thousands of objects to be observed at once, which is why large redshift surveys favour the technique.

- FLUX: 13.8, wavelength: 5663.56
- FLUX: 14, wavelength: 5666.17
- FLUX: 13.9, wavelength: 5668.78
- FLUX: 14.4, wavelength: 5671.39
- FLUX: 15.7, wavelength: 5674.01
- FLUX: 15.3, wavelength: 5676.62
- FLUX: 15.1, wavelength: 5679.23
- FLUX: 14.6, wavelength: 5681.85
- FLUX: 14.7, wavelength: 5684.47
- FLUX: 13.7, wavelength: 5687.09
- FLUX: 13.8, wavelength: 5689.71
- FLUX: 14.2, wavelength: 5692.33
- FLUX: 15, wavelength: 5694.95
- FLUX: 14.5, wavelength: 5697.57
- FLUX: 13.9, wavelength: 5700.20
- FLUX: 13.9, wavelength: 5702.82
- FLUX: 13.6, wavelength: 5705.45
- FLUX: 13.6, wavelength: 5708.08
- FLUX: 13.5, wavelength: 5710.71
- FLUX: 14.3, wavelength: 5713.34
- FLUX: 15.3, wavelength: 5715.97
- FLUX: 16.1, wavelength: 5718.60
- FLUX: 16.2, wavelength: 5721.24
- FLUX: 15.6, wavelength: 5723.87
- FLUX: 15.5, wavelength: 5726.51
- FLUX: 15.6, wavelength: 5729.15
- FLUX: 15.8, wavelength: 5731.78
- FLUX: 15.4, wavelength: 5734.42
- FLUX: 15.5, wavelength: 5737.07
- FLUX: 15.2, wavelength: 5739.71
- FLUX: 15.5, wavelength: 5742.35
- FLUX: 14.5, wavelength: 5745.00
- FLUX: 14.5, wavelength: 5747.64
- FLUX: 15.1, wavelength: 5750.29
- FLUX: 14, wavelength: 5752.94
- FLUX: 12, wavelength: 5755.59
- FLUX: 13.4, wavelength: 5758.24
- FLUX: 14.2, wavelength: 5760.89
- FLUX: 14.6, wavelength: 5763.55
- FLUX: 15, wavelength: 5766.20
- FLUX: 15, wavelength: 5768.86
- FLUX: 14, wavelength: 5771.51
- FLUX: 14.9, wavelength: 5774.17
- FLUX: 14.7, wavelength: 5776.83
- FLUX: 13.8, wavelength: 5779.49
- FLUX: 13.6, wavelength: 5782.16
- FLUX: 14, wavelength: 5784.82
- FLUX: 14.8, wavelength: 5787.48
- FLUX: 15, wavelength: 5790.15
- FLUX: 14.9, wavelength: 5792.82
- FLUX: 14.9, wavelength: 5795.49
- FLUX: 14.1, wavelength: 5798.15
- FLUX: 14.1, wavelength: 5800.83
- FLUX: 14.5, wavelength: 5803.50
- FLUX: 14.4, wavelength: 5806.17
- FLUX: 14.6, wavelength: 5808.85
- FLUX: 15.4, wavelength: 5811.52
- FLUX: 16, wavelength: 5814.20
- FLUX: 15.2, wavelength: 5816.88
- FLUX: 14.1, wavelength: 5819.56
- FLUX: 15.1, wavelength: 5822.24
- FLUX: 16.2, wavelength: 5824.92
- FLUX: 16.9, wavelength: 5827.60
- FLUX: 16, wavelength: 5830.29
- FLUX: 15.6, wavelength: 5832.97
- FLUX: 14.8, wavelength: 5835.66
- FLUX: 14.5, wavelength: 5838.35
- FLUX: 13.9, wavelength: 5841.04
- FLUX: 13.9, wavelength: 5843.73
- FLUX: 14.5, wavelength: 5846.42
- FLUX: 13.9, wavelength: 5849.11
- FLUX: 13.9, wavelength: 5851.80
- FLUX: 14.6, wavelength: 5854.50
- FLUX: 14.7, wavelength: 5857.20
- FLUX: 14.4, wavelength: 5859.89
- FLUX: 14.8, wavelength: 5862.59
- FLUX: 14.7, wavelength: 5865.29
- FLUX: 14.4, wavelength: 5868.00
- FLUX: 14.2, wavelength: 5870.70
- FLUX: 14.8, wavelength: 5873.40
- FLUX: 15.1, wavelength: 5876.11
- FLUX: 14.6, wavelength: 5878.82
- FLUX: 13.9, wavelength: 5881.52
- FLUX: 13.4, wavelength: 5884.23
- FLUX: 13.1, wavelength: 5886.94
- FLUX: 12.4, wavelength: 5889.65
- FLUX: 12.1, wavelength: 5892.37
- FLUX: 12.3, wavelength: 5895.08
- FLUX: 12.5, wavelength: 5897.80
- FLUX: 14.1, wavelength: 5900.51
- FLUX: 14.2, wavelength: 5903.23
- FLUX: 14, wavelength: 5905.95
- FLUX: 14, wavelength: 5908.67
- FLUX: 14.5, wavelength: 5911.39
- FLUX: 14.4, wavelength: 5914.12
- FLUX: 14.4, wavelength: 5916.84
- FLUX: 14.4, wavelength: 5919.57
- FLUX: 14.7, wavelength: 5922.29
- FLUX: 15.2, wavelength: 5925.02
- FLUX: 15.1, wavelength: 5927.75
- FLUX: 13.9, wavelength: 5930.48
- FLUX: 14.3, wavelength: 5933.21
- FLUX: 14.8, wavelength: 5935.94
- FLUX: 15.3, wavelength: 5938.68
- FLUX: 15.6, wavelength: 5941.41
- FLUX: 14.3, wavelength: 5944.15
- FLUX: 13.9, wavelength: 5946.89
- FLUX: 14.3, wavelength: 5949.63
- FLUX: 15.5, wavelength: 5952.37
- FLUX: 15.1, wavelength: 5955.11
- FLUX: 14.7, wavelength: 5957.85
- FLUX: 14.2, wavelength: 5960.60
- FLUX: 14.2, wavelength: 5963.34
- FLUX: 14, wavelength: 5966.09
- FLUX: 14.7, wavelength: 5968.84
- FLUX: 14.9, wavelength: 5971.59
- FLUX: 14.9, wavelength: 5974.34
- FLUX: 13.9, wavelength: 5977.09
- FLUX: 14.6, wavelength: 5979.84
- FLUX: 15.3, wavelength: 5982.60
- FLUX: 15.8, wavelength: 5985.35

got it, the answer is 2.7 AA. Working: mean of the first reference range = 14.6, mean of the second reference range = 14.7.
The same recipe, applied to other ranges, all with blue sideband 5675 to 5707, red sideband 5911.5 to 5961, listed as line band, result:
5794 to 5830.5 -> -1.4 AA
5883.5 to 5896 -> 1.7 AA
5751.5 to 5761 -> 0.7 AA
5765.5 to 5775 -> -0.2 AA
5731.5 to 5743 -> -0.8 AA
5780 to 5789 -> 0.2 AA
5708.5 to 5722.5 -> -0.6 AA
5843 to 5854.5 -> 0.3 AA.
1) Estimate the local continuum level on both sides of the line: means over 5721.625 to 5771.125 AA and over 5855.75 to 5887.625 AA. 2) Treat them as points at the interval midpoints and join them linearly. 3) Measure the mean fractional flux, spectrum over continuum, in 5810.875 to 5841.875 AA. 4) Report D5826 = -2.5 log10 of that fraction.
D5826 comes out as -0.06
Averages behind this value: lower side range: 14.8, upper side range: 14.4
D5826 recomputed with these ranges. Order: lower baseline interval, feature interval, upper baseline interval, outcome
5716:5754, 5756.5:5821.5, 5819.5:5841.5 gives 0.06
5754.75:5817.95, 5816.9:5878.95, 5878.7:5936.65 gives -0.04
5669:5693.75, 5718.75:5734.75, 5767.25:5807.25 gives -0.09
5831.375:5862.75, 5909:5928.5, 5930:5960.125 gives 0.00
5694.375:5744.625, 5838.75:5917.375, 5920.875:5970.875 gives 0.06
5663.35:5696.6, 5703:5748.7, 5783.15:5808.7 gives -0.04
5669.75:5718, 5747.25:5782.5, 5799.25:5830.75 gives 0.05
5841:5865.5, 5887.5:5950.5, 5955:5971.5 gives 0.02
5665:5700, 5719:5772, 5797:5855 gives -0.02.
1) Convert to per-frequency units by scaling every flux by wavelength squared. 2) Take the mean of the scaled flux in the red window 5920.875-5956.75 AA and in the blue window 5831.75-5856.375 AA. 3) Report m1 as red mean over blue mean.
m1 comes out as 1.06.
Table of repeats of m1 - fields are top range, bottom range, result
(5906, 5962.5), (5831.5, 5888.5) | 1.04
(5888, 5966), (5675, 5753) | 1.03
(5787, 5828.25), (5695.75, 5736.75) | 1.04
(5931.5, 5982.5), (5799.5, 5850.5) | 1.03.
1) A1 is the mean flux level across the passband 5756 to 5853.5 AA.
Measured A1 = 14.7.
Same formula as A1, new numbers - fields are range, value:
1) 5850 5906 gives 13.9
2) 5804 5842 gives 15.2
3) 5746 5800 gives 14.3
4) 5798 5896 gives 14.5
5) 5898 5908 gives 13.9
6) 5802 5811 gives 14.6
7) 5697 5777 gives 14.7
